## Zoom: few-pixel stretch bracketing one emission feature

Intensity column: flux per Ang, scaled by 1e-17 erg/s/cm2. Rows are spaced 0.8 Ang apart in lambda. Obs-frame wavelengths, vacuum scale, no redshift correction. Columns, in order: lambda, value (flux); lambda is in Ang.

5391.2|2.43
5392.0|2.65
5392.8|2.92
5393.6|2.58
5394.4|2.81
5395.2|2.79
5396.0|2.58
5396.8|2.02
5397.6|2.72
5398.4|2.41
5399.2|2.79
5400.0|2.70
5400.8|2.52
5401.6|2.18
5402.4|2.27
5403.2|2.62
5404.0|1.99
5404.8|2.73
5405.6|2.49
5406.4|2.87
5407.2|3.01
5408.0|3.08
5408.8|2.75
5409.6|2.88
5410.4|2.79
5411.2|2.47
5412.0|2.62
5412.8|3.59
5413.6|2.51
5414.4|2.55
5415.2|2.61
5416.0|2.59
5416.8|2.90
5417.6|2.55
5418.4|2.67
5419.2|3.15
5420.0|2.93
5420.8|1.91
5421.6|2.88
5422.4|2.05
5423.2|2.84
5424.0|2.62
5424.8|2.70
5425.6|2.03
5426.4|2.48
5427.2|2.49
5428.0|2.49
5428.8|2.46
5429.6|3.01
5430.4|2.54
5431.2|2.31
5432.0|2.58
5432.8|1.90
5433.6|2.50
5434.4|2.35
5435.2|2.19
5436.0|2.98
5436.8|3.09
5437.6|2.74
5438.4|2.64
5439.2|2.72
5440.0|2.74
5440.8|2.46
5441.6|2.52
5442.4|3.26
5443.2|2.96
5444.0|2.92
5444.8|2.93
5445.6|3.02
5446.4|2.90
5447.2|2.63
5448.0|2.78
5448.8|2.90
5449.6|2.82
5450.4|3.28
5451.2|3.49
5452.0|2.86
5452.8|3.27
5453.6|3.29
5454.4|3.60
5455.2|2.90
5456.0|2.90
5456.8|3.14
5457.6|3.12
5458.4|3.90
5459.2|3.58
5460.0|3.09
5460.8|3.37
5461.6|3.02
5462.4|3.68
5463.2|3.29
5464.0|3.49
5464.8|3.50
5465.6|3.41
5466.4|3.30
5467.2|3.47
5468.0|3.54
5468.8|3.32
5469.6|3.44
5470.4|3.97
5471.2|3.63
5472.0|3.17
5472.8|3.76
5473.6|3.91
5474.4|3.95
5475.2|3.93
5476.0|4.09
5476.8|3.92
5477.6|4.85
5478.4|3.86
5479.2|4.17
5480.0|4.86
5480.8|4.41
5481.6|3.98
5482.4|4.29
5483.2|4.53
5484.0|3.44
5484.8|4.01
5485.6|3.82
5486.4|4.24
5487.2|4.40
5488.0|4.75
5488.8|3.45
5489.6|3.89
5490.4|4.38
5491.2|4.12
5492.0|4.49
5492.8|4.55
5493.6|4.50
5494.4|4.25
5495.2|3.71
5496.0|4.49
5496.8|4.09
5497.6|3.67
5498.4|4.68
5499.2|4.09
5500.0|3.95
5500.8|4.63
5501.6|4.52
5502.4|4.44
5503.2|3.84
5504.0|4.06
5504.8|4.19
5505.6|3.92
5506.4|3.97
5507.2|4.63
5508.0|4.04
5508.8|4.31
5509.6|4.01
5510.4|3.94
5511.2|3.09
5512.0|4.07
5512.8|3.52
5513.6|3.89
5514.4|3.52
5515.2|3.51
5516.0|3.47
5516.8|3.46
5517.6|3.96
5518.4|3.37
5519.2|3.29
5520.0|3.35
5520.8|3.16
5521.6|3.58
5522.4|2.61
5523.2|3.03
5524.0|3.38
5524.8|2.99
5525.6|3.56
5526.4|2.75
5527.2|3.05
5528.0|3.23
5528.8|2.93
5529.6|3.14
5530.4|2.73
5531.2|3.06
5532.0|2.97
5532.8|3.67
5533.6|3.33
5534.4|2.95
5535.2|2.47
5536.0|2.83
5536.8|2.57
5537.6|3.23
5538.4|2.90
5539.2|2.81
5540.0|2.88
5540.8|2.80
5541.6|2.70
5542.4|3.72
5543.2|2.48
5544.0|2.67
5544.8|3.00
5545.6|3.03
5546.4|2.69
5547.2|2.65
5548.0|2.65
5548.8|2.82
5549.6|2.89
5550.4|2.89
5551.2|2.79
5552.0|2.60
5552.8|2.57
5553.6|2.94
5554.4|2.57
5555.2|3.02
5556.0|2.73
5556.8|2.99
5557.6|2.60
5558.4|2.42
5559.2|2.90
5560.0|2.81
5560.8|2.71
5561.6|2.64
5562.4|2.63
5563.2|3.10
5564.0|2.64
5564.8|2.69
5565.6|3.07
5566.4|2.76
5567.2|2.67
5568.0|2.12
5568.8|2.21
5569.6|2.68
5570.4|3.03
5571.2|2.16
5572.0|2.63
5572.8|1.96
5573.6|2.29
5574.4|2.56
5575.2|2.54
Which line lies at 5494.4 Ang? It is Mg II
